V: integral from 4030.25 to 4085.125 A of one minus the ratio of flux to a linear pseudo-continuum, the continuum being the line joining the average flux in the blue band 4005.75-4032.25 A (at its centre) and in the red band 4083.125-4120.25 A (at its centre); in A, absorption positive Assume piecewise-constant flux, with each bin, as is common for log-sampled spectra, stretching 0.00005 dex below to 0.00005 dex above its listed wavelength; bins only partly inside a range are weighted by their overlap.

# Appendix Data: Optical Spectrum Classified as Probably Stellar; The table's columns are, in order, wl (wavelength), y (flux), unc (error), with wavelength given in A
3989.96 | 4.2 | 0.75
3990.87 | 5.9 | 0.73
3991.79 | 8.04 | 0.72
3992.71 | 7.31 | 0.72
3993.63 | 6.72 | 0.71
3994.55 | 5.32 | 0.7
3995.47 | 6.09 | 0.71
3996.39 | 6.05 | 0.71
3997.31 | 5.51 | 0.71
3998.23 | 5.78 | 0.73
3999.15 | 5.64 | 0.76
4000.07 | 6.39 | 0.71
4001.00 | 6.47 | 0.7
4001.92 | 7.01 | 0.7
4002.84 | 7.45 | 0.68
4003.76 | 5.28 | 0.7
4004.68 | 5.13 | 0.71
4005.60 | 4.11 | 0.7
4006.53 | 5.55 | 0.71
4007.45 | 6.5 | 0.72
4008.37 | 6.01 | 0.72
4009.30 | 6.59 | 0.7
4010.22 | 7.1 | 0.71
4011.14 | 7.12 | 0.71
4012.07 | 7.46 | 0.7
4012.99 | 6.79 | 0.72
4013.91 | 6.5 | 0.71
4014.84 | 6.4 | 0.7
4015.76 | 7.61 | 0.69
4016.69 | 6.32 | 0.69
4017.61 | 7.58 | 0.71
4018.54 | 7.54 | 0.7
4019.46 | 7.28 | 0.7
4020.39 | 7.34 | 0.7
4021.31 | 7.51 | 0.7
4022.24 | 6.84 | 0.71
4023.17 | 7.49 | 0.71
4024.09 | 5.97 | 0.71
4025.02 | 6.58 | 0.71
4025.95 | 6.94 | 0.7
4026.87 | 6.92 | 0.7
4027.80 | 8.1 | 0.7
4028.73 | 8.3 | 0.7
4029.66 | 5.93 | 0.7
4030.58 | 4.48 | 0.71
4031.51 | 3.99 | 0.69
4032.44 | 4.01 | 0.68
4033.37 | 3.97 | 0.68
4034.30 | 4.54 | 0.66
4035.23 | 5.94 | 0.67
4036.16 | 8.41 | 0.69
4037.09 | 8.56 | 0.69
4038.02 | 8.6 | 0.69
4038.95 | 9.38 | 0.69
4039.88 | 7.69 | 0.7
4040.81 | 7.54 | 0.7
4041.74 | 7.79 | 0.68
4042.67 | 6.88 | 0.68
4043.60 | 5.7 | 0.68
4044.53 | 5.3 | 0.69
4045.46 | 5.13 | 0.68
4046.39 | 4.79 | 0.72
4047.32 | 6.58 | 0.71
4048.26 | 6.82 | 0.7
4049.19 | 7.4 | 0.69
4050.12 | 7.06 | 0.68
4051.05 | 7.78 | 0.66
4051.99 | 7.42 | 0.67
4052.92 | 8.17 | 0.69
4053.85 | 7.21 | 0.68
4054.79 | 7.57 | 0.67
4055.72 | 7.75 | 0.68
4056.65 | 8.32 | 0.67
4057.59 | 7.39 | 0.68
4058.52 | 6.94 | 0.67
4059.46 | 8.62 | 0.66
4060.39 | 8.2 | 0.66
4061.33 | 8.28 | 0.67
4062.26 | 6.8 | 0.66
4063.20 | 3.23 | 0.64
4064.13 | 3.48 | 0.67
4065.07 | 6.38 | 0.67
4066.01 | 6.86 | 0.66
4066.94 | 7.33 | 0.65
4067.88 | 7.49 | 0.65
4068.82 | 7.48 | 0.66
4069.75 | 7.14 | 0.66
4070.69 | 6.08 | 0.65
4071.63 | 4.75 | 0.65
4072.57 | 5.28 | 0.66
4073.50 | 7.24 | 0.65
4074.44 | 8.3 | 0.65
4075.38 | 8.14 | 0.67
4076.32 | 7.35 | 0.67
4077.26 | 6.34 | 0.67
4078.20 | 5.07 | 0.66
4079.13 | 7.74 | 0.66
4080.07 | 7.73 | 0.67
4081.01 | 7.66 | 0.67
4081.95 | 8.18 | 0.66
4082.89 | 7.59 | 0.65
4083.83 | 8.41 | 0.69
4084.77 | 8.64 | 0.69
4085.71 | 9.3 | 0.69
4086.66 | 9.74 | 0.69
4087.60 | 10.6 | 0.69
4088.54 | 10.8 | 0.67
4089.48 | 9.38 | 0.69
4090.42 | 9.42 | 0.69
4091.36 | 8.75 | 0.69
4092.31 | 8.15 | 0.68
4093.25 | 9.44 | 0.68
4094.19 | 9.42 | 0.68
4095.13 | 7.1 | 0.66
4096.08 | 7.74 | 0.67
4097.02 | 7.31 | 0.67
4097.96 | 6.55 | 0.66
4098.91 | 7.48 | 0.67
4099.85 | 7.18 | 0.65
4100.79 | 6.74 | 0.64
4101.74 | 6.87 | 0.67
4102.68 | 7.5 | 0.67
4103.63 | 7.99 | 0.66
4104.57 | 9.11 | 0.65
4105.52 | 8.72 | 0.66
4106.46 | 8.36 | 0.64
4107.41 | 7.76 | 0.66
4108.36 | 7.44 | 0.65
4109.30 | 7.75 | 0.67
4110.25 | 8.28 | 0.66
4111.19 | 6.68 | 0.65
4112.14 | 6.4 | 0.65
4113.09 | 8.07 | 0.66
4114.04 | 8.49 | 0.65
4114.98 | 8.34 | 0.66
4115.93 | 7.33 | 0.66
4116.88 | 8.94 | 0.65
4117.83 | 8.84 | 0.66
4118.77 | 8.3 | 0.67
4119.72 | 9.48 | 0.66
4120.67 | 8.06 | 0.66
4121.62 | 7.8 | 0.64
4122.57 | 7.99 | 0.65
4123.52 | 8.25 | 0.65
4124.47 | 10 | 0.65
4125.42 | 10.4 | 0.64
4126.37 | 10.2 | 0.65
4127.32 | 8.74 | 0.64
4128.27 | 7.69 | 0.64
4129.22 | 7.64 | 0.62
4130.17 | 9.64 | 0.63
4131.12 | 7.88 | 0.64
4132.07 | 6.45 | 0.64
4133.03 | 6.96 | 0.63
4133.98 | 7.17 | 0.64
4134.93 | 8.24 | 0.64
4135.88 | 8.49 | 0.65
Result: 4.2 A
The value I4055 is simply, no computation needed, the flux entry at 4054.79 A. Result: 7.57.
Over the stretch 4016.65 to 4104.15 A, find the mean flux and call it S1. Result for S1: 7.23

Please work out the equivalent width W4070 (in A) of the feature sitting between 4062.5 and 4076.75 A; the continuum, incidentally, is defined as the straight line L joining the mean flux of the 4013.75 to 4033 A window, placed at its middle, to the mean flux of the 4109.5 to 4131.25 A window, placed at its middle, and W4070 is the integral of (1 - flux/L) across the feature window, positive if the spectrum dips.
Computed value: 2.0 A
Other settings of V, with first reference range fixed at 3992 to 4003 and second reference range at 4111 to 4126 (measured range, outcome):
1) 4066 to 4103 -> 0.16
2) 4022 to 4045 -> 0.99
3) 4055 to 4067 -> 0.81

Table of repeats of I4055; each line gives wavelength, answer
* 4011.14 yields 7.12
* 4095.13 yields 7.1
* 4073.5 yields 7.24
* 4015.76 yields 7.61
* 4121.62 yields 7.8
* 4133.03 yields 6.96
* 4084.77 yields 8.64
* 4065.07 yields 6.38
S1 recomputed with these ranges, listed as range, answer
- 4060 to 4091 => 7.47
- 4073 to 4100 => 8.17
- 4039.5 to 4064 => 6.97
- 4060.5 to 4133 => 7.83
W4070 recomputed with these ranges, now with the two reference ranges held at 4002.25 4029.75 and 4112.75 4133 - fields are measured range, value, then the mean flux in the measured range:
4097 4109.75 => 0.82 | 7.64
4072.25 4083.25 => 0.72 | 7.25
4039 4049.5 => 0.86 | 6.61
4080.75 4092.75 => -1.68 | 8.99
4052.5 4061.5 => -0.51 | 7.83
